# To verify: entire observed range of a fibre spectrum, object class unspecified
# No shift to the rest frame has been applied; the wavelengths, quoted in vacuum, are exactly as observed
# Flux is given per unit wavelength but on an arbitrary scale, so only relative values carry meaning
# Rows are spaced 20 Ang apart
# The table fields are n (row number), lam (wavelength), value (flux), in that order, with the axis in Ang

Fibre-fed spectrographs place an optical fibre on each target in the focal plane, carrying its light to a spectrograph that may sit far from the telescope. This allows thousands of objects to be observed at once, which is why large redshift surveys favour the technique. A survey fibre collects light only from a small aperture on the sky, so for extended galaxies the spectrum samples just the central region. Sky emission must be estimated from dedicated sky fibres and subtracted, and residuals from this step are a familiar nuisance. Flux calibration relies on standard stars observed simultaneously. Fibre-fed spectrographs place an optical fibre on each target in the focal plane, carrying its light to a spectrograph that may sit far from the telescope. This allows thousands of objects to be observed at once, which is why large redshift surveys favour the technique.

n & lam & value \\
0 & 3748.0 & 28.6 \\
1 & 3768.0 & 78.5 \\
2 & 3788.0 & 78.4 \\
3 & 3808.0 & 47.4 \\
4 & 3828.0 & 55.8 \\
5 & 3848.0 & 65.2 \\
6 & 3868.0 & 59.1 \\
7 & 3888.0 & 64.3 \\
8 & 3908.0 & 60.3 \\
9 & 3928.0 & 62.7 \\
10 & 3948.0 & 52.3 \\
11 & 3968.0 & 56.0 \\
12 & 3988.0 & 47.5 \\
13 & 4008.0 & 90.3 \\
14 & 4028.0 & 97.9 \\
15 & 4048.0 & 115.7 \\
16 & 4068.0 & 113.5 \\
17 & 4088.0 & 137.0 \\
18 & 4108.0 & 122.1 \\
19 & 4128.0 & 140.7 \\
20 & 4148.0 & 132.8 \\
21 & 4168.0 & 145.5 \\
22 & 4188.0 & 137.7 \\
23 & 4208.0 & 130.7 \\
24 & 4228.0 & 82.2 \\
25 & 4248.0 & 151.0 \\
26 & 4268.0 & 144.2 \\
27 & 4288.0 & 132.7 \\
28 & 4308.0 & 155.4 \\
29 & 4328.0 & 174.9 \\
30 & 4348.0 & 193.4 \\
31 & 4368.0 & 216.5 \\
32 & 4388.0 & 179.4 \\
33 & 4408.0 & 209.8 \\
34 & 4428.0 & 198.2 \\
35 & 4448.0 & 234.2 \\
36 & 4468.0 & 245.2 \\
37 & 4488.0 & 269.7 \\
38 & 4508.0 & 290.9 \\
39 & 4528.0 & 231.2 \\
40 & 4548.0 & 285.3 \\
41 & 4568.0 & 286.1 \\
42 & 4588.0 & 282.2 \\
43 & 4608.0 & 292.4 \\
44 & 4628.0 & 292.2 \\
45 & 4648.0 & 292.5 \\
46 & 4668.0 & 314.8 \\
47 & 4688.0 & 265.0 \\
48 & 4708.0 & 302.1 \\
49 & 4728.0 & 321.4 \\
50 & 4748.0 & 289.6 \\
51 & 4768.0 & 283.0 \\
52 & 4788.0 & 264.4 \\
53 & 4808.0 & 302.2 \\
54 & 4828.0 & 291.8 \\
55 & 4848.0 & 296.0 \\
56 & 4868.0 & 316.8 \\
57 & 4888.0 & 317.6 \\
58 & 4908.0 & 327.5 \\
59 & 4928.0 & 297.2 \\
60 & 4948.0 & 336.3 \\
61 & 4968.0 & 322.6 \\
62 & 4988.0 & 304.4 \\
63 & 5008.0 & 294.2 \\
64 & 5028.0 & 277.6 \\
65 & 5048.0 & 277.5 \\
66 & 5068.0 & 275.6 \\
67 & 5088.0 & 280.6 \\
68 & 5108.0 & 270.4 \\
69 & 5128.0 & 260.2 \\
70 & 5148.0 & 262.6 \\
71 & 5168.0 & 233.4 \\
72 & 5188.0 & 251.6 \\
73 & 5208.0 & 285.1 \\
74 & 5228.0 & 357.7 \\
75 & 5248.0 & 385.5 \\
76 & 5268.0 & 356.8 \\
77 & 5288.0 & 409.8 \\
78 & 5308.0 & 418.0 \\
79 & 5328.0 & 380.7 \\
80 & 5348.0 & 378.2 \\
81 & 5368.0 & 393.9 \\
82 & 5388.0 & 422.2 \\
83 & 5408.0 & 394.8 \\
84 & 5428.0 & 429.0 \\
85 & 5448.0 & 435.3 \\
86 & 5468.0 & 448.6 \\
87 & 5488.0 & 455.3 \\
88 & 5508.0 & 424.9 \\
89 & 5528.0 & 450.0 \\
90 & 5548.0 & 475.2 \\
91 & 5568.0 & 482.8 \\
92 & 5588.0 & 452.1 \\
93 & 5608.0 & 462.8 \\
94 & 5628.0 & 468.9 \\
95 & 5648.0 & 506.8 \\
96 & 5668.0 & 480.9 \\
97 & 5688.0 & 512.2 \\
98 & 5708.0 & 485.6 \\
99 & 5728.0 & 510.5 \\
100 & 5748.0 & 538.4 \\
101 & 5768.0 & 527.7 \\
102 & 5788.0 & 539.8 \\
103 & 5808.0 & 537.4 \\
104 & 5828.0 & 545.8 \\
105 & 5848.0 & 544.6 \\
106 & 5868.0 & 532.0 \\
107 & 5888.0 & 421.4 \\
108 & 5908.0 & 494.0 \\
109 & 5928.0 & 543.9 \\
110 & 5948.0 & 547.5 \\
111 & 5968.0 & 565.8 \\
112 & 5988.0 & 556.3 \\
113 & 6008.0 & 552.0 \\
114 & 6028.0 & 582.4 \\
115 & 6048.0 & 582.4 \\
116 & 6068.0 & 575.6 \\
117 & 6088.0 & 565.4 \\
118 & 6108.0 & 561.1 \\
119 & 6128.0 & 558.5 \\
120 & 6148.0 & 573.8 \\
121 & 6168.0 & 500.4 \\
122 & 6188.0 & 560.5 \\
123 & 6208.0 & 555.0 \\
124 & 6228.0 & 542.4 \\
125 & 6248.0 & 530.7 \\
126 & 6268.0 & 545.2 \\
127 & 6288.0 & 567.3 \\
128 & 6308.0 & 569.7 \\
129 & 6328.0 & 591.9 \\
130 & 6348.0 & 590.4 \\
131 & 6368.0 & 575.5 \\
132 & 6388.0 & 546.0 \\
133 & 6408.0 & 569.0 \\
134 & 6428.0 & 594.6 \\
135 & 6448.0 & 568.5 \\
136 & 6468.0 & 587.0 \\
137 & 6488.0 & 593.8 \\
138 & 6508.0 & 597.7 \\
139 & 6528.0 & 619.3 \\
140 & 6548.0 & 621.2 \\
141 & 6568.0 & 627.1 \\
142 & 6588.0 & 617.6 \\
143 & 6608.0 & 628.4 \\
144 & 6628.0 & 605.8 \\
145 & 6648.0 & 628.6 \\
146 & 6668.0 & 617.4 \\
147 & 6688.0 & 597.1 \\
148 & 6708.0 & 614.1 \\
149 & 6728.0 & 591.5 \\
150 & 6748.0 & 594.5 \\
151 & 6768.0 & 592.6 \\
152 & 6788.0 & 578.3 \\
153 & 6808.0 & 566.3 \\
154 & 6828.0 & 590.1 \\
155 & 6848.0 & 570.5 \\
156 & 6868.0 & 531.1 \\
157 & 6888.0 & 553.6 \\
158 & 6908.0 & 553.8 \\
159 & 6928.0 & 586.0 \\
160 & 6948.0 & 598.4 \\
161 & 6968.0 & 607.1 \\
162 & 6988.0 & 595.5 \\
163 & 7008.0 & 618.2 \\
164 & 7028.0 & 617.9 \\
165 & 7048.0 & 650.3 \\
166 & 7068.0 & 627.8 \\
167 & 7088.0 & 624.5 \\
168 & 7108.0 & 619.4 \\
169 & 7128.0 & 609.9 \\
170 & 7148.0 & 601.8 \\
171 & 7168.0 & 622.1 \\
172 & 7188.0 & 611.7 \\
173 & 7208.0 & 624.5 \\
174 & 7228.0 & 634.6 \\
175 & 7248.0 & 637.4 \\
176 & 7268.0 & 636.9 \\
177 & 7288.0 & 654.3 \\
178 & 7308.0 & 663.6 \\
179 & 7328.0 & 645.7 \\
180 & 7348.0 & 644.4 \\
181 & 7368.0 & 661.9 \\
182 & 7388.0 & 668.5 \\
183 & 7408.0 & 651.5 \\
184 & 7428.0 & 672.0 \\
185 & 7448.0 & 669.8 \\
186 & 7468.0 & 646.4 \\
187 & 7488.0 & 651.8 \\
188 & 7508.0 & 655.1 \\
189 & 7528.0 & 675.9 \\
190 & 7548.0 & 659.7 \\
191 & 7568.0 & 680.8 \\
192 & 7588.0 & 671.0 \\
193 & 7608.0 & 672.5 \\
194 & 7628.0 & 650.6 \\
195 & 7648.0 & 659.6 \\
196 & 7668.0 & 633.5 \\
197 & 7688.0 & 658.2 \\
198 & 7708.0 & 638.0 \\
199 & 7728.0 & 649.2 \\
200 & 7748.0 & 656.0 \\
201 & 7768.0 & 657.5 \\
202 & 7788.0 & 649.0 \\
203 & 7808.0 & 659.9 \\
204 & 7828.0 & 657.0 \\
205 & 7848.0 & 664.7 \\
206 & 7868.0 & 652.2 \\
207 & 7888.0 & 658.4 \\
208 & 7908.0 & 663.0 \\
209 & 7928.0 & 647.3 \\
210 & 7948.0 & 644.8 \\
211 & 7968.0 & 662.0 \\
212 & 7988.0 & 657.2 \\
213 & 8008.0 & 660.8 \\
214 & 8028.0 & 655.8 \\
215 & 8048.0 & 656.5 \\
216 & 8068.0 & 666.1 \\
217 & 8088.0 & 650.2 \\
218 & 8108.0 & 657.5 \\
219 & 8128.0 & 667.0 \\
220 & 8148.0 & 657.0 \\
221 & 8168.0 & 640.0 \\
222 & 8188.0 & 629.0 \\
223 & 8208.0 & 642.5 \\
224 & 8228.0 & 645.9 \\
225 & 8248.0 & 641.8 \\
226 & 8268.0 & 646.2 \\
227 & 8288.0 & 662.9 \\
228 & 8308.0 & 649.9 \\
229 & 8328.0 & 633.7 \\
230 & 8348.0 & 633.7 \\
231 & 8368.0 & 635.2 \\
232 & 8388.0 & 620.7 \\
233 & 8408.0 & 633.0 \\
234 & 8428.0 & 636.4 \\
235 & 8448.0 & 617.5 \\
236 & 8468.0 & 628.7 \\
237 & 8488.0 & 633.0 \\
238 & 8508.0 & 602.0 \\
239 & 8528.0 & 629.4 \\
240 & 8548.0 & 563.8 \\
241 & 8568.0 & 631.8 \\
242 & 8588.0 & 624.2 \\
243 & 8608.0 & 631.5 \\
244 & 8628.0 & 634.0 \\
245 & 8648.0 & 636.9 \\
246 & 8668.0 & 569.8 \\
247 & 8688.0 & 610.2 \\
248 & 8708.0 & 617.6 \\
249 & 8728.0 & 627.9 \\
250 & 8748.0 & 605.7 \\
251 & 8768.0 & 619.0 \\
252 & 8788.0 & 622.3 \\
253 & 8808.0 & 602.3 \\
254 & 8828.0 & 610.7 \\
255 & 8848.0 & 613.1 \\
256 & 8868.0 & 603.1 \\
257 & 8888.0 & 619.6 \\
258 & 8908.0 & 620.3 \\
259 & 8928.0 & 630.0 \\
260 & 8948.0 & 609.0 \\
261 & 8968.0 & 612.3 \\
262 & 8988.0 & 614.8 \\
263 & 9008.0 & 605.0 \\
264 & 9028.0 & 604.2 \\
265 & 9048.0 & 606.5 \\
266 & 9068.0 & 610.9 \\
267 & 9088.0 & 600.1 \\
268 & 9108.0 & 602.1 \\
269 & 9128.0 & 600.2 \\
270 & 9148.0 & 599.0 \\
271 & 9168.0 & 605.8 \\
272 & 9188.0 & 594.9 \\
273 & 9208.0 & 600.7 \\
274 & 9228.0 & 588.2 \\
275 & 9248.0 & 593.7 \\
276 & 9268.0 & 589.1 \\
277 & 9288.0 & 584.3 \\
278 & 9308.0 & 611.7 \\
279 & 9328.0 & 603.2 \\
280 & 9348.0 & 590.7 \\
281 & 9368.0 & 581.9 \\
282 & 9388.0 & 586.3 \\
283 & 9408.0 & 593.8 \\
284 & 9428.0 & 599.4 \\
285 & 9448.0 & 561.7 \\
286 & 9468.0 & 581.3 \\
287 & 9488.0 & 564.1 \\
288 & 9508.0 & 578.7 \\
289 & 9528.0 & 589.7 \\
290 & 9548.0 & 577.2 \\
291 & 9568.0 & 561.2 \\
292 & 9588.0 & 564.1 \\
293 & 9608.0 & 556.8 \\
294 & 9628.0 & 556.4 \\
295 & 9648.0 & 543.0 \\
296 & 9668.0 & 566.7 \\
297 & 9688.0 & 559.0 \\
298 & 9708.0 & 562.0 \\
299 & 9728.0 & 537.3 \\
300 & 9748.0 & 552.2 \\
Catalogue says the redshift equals 0.00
